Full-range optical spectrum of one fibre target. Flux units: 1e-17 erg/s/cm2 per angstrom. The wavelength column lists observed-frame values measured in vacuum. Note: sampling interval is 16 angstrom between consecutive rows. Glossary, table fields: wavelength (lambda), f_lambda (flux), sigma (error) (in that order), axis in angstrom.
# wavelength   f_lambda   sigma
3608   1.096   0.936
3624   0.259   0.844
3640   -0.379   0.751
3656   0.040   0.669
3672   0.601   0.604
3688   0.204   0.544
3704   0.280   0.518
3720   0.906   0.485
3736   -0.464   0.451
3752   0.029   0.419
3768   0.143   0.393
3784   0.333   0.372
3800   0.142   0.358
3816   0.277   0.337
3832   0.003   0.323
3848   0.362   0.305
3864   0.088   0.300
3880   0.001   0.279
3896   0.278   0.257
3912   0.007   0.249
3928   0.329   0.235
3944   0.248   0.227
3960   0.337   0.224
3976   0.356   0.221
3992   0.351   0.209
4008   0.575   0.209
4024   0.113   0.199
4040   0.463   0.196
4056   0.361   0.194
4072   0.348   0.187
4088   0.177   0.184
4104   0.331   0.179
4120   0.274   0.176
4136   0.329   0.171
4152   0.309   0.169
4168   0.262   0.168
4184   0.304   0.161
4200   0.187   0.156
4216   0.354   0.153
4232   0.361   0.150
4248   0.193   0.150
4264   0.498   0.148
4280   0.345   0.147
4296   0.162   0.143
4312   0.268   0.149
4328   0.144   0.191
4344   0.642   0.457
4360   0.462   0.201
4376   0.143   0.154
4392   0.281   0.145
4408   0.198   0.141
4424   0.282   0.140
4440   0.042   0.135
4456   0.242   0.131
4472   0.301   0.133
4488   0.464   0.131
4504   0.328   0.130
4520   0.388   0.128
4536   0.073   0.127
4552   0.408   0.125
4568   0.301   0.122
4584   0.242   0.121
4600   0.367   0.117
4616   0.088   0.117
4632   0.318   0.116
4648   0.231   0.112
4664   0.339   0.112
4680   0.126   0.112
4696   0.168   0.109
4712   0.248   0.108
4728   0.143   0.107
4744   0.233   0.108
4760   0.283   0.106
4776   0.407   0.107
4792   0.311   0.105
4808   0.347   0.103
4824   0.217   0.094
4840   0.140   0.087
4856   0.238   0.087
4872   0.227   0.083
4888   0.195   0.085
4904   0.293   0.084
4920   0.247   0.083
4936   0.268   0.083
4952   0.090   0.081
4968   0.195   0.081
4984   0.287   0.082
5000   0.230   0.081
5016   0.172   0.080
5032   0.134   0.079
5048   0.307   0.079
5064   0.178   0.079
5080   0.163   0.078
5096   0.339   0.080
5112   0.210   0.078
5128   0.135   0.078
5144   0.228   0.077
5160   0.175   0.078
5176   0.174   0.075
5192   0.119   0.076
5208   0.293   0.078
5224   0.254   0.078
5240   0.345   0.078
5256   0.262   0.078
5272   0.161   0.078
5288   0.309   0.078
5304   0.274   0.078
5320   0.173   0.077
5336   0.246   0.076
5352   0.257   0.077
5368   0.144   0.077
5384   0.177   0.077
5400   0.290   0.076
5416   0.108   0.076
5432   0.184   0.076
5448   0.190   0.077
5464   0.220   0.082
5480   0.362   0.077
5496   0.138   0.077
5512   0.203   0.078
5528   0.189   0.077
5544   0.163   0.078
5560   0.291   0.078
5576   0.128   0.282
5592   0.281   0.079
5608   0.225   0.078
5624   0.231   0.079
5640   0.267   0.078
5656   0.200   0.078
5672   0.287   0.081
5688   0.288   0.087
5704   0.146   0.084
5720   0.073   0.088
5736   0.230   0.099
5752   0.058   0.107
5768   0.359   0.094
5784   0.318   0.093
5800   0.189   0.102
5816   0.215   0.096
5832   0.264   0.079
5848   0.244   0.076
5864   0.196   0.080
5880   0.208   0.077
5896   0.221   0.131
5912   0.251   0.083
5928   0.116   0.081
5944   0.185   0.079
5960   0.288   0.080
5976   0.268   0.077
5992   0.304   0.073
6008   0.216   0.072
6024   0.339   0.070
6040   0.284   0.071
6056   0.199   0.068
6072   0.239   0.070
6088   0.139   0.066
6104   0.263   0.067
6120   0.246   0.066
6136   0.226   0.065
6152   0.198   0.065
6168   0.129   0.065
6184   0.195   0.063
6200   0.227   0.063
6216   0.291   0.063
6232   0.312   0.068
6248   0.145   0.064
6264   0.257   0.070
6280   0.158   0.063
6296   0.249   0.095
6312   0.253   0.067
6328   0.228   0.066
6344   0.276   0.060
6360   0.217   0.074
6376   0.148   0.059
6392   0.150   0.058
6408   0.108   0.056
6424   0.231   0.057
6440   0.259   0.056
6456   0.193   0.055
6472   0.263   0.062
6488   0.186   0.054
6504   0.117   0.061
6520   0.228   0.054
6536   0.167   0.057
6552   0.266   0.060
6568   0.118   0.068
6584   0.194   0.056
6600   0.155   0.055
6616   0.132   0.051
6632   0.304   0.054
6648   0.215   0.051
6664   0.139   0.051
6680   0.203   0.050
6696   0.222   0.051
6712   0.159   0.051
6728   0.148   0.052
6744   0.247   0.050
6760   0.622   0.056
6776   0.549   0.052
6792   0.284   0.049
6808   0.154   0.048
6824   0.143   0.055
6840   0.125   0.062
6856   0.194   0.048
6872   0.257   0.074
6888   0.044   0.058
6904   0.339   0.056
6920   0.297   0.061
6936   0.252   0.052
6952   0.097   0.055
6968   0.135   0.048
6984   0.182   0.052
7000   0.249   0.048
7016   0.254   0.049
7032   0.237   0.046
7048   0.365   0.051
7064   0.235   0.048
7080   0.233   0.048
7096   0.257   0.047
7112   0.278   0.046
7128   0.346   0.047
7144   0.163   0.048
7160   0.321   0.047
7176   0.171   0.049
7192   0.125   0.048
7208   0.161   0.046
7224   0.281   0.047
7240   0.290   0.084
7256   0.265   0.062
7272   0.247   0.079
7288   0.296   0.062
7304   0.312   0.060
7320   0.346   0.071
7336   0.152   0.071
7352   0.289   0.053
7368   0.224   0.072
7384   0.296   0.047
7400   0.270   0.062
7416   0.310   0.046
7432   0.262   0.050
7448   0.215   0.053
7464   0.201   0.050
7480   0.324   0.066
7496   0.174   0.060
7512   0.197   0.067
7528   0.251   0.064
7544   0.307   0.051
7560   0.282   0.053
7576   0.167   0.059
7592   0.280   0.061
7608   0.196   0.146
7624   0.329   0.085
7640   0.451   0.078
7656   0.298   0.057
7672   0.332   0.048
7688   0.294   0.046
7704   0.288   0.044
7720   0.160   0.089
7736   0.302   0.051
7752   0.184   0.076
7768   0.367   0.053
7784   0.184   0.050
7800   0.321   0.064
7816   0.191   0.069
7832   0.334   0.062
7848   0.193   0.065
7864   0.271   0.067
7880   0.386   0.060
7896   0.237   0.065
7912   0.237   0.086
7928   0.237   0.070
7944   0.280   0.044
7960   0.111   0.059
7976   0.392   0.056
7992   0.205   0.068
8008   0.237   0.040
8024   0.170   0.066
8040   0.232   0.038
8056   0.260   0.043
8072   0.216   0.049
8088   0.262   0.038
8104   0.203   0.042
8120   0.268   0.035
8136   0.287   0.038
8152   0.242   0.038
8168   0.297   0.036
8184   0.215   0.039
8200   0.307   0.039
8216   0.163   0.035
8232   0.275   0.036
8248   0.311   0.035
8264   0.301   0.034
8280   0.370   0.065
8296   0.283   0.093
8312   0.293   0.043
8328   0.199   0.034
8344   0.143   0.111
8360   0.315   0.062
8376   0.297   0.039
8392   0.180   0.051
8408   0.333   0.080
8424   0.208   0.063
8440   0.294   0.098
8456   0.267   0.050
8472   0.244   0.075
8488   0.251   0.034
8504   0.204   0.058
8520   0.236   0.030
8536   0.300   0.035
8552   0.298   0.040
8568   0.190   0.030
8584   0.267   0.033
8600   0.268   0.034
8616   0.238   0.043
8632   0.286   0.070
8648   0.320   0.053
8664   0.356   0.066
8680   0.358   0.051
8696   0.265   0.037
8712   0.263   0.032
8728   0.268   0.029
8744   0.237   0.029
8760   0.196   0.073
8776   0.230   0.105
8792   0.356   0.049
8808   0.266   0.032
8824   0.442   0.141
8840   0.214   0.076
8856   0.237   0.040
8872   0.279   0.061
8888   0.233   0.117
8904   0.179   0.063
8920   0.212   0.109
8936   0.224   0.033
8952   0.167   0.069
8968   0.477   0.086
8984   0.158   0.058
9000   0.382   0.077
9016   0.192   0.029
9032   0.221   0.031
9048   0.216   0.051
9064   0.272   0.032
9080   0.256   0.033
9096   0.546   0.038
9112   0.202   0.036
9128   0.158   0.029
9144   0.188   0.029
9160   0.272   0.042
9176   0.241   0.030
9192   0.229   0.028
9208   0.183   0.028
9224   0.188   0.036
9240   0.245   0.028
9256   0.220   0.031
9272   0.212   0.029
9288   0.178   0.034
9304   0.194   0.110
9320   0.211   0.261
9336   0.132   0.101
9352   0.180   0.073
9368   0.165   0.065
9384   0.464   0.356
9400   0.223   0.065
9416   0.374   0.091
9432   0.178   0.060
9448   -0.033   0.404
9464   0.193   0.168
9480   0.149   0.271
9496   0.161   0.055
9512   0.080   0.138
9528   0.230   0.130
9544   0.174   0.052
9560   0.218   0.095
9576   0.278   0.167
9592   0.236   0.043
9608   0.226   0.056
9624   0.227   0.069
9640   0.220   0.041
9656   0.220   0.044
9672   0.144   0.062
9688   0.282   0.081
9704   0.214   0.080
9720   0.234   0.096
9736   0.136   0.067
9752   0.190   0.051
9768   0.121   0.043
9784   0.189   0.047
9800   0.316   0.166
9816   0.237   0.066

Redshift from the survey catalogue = 0.81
